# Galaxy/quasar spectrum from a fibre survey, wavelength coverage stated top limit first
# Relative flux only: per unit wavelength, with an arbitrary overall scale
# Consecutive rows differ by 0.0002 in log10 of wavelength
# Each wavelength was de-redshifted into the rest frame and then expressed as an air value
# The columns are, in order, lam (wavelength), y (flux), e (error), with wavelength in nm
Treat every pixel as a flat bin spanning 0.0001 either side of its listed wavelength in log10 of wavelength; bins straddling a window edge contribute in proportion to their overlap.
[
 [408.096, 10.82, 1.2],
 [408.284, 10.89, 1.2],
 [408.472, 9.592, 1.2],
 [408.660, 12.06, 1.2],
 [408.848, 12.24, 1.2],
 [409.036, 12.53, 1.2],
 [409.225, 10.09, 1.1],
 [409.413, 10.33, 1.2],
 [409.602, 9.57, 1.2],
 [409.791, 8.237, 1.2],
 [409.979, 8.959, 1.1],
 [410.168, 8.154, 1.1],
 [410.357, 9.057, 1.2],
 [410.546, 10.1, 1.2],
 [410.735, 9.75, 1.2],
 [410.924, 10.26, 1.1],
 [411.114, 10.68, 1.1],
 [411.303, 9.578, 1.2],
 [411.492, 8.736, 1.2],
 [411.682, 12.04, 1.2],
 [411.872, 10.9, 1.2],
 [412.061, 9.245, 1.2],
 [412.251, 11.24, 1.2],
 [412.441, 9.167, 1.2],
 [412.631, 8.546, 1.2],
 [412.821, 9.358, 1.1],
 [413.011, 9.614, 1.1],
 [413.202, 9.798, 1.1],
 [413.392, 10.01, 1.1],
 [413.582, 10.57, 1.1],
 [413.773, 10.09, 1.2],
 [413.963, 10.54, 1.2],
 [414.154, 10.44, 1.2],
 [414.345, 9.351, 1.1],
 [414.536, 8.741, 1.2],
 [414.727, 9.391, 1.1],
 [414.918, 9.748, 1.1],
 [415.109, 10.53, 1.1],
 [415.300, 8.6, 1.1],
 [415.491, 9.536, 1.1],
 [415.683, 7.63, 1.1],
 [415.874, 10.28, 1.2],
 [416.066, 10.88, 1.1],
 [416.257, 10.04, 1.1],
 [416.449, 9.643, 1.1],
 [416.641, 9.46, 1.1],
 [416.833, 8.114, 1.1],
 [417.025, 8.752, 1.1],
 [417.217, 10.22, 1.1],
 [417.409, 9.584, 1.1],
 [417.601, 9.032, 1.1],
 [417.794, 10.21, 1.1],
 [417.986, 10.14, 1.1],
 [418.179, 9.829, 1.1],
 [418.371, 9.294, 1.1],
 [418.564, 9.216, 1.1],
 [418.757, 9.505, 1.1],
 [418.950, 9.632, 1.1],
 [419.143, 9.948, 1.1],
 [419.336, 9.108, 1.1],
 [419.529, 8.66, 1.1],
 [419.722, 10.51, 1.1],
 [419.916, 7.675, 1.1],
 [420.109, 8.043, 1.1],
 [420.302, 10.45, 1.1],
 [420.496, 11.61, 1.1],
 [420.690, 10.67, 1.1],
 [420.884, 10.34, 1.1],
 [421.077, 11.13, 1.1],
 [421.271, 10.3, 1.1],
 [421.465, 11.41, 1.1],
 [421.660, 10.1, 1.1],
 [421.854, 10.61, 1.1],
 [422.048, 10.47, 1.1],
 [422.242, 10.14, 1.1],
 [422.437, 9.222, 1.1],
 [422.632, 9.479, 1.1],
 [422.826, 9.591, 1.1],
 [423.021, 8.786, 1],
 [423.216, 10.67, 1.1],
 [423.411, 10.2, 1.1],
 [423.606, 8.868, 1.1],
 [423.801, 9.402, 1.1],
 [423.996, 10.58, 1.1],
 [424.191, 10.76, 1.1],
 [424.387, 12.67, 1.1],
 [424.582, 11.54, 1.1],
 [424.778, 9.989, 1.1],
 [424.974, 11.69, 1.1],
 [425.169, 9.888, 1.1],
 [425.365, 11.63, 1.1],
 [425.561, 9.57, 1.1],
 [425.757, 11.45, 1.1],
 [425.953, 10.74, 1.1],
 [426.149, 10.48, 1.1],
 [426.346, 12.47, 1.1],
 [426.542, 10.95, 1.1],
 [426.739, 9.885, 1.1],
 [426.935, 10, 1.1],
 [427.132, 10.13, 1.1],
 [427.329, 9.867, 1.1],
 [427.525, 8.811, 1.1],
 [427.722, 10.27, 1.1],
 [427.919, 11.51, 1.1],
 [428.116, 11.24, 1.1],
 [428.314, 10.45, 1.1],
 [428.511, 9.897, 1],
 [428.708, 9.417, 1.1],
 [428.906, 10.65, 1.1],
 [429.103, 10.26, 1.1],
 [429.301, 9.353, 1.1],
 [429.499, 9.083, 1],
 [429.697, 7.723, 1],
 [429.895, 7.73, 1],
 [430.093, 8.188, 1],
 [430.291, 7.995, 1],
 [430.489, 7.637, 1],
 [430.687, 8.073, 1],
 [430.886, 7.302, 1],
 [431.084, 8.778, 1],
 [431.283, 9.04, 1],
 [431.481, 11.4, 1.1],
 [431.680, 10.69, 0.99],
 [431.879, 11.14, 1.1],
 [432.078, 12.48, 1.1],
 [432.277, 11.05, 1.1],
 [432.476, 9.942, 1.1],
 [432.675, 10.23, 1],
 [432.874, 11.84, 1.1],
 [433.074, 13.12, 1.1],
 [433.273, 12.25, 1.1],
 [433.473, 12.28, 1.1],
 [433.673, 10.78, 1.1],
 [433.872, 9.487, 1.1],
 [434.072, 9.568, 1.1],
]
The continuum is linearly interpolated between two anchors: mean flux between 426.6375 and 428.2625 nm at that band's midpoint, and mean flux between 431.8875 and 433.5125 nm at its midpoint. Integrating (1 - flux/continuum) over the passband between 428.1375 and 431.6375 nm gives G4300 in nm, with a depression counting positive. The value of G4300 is 0.570 nm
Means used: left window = 10.2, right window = 11.6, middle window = 9.07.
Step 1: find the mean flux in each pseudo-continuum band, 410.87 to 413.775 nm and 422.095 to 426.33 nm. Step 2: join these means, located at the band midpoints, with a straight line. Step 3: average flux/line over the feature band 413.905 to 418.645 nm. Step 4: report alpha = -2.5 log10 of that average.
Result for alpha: 0.06 mag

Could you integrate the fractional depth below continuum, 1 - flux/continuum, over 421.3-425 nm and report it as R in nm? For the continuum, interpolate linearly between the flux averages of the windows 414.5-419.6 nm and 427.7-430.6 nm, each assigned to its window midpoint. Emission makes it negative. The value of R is -0.34 nm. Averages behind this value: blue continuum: 9.48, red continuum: 9.4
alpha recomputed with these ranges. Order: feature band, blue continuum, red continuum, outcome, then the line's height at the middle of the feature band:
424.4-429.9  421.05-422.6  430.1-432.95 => -0.03 mag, 10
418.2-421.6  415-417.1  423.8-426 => 0.02 mag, 10.1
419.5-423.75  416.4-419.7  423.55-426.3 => 0.02 mag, 10.1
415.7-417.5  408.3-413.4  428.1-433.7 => 0.05 mag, 10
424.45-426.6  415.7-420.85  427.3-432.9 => -0.14 mag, 9.67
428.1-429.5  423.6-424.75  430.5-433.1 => 0.04 mag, 10.4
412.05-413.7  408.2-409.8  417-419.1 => 0.05 mag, 10.3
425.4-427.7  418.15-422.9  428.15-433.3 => -0.06 mag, 9.85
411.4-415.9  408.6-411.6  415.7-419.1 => 0.01 mag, 9.81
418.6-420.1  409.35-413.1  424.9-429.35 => 0.10 mag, 10.1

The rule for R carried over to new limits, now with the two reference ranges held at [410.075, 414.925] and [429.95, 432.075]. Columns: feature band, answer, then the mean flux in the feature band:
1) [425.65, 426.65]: -0.20 nm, 11.2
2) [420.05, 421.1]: -0.10 nm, 10.4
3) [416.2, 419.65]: 0.06 nm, 9.47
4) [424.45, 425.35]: -0.15 nm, 10.9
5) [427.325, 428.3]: -0.12 nm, 10.4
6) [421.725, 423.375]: -0.08 nm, 9.89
